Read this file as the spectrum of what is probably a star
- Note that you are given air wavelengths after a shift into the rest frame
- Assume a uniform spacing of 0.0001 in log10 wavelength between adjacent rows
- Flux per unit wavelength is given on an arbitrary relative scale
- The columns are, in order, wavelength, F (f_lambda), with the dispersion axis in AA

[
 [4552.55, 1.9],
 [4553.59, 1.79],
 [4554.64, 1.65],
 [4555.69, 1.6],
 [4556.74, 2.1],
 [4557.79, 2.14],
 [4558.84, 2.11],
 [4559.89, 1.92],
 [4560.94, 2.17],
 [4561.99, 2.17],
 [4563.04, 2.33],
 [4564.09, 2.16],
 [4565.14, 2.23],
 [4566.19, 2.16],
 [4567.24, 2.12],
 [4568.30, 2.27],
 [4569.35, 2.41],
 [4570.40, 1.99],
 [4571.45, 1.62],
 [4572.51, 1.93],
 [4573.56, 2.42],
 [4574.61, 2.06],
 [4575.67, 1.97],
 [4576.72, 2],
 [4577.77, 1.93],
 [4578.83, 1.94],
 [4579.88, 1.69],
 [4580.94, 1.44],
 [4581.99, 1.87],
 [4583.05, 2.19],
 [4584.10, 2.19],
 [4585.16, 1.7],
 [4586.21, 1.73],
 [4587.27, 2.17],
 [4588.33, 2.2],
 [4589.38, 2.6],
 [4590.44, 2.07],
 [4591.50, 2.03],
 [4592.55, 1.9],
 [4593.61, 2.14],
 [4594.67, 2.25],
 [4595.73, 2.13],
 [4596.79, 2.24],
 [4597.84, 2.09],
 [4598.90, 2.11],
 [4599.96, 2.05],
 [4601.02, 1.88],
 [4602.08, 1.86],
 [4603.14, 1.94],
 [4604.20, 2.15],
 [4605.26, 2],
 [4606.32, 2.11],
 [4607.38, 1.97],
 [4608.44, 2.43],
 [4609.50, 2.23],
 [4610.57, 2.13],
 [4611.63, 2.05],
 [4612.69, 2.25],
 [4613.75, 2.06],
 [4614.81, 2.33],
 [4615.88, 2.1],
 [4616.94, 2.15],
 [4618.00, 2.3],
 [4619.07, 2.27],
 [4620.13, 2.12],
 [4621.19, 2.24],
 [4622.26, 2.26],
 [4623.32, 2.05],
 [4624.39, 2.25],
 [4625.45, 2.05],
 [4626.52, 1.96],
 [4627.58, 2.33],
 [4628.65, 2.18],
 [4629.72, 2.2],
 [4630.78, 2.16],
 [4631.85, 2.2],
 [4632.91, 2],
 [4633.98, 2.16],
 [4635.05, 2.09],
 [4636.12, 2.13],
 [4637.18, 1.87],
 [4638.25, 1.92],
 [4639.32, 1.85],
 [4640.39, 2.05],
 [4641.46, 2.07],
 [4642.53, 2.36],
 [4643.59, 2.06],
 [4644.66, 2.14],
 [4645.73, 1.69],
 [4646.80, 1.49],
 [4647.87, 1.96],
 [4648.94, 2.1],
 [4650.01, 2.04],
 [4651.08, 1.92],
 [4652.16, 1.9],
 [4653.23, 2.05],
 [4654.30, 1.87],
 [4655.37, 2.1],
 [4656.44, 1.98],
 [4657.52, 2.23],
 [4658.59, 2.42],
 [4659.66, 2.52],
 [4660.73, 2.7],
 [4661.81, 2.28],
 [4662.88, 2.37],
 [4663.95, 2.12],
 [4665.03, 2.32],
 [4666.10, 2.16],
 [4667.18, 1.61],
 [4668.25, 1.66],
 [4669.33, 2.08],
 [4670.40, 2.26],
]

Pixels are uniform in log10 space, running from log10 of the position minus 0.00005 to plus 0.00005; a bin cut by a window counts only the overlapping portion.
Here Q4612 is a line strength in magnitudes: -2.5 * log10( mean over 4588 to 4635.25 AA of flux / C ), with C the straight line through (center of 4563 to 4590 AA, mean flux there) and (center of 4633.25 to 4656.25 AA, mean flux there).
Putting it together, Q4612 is -0.06 mag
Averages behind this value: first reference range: 2.05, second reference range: 1.99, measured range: 2.14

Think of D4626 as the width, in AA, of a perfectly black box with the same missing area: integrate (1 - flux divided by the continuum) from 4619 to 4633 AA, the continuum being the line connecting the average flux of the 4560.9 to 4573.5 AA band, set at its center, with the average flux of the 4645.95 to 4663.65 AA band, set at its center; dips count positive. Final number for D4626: -0.3 AA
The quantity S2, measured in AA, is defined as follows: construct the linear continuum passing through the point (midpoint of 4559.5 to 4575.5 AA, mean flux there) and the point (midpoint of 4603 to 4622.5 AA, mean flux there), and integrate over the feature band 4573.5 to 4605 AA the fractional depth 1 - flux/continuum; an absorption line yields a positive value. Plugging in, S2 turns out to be 1.78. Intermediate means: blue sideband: 2.13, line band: 2.03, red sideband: 2.17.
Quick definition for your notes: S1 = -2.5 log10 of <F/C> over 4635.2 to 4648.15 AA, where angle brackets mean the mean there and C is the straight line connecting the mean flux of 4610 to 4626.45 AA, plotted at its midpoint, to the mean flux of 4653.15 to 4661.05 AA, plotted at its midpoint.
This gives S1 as 0.12 mag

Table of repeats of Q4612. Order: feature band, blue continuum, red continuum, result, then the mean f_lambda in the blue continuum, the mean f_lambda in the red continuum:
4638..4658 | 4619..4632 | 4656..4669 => 0.10 mag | 2.17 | 2.2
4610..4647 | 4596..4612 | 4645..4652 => -0.07 mag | 2.08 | 1.87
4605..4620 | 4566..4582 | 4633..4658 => -0.09 mag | 1.99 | 2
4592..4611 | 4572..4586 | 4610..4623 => 0.00 mag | 1.94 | 2.19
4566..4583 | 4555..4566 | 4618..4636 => 0.06 mag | 2.09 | 2.16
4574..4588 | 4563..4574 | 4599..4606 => 0.09 mag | 2.14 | 1.99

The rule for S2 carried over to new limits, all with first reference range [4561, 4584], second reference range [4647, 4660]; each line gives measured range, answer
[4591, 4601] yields -0.2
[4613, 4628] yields -0.8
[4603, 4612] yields -0.3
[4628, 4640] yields 0.0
